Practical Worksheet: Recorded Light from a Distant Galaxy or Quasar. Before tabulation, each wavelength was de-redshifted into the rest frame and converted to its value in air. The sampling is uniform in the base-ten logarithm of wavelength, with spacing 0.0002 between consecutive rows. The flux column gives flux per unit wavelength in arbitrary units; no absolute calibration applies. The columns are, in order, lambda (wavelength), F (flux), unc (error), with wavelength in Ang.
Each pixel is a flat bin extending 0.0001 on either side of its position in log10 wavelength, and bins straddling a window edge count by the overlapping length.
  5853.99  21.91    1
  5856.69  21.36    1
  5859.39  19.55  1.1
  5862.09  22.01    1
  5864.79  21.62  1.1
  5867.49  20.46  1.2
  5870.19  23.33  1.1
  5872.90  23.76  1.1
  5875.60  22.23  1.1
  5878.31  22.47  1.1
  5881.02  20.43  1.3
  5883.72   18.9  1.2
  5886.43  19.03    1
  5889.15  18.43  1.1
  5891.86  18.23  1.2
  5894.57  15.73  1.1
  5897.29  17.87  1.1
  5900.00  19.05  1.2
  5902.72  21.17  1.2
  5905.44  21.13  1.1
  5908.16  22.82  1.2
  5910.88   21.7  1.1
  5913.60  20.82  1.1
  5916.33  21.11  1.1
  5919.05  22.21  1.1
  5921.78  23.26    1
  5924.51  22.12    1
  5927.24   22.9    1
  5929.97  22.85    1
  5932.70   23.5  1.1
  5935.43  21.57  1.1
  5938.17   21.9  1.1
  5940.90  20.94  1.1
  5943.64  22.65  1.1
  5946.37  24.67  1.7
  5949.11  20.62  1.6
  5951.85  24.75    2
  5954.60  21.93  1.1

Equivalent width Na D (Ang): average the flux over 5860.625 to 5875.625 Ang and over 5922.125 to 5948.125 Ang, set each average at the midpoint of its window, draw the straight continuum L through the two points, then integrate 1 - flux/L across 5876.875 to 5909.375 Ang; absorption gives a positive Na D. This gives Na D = 4.00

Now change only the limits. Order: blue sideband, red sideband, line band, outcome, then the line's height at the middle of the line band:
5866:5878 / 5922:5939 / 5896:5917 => 1.67 Ang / 22.5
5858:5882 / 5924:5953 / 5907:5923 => 0.25 Ang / 22.3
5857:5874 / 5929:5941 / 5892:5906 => 2.03 Ang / 22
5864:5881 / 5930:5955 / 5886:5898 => 2.43 Ang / 22.3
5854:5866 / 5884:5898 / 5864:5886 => -2.15 Ang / 19.6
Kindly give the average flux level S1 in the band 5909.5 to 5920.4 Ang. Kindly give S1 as 21.5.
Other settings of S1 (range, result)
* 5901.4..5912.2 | 21.7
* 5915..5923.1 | 22.2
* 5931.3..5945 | 22.1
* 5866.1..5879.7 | 22.4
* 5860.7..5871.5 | 21.8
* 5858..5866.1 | 21.1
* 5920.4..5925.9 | 22.7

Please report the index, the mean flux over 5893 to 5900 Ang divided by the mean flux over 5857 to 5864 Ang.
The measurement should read 0.8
